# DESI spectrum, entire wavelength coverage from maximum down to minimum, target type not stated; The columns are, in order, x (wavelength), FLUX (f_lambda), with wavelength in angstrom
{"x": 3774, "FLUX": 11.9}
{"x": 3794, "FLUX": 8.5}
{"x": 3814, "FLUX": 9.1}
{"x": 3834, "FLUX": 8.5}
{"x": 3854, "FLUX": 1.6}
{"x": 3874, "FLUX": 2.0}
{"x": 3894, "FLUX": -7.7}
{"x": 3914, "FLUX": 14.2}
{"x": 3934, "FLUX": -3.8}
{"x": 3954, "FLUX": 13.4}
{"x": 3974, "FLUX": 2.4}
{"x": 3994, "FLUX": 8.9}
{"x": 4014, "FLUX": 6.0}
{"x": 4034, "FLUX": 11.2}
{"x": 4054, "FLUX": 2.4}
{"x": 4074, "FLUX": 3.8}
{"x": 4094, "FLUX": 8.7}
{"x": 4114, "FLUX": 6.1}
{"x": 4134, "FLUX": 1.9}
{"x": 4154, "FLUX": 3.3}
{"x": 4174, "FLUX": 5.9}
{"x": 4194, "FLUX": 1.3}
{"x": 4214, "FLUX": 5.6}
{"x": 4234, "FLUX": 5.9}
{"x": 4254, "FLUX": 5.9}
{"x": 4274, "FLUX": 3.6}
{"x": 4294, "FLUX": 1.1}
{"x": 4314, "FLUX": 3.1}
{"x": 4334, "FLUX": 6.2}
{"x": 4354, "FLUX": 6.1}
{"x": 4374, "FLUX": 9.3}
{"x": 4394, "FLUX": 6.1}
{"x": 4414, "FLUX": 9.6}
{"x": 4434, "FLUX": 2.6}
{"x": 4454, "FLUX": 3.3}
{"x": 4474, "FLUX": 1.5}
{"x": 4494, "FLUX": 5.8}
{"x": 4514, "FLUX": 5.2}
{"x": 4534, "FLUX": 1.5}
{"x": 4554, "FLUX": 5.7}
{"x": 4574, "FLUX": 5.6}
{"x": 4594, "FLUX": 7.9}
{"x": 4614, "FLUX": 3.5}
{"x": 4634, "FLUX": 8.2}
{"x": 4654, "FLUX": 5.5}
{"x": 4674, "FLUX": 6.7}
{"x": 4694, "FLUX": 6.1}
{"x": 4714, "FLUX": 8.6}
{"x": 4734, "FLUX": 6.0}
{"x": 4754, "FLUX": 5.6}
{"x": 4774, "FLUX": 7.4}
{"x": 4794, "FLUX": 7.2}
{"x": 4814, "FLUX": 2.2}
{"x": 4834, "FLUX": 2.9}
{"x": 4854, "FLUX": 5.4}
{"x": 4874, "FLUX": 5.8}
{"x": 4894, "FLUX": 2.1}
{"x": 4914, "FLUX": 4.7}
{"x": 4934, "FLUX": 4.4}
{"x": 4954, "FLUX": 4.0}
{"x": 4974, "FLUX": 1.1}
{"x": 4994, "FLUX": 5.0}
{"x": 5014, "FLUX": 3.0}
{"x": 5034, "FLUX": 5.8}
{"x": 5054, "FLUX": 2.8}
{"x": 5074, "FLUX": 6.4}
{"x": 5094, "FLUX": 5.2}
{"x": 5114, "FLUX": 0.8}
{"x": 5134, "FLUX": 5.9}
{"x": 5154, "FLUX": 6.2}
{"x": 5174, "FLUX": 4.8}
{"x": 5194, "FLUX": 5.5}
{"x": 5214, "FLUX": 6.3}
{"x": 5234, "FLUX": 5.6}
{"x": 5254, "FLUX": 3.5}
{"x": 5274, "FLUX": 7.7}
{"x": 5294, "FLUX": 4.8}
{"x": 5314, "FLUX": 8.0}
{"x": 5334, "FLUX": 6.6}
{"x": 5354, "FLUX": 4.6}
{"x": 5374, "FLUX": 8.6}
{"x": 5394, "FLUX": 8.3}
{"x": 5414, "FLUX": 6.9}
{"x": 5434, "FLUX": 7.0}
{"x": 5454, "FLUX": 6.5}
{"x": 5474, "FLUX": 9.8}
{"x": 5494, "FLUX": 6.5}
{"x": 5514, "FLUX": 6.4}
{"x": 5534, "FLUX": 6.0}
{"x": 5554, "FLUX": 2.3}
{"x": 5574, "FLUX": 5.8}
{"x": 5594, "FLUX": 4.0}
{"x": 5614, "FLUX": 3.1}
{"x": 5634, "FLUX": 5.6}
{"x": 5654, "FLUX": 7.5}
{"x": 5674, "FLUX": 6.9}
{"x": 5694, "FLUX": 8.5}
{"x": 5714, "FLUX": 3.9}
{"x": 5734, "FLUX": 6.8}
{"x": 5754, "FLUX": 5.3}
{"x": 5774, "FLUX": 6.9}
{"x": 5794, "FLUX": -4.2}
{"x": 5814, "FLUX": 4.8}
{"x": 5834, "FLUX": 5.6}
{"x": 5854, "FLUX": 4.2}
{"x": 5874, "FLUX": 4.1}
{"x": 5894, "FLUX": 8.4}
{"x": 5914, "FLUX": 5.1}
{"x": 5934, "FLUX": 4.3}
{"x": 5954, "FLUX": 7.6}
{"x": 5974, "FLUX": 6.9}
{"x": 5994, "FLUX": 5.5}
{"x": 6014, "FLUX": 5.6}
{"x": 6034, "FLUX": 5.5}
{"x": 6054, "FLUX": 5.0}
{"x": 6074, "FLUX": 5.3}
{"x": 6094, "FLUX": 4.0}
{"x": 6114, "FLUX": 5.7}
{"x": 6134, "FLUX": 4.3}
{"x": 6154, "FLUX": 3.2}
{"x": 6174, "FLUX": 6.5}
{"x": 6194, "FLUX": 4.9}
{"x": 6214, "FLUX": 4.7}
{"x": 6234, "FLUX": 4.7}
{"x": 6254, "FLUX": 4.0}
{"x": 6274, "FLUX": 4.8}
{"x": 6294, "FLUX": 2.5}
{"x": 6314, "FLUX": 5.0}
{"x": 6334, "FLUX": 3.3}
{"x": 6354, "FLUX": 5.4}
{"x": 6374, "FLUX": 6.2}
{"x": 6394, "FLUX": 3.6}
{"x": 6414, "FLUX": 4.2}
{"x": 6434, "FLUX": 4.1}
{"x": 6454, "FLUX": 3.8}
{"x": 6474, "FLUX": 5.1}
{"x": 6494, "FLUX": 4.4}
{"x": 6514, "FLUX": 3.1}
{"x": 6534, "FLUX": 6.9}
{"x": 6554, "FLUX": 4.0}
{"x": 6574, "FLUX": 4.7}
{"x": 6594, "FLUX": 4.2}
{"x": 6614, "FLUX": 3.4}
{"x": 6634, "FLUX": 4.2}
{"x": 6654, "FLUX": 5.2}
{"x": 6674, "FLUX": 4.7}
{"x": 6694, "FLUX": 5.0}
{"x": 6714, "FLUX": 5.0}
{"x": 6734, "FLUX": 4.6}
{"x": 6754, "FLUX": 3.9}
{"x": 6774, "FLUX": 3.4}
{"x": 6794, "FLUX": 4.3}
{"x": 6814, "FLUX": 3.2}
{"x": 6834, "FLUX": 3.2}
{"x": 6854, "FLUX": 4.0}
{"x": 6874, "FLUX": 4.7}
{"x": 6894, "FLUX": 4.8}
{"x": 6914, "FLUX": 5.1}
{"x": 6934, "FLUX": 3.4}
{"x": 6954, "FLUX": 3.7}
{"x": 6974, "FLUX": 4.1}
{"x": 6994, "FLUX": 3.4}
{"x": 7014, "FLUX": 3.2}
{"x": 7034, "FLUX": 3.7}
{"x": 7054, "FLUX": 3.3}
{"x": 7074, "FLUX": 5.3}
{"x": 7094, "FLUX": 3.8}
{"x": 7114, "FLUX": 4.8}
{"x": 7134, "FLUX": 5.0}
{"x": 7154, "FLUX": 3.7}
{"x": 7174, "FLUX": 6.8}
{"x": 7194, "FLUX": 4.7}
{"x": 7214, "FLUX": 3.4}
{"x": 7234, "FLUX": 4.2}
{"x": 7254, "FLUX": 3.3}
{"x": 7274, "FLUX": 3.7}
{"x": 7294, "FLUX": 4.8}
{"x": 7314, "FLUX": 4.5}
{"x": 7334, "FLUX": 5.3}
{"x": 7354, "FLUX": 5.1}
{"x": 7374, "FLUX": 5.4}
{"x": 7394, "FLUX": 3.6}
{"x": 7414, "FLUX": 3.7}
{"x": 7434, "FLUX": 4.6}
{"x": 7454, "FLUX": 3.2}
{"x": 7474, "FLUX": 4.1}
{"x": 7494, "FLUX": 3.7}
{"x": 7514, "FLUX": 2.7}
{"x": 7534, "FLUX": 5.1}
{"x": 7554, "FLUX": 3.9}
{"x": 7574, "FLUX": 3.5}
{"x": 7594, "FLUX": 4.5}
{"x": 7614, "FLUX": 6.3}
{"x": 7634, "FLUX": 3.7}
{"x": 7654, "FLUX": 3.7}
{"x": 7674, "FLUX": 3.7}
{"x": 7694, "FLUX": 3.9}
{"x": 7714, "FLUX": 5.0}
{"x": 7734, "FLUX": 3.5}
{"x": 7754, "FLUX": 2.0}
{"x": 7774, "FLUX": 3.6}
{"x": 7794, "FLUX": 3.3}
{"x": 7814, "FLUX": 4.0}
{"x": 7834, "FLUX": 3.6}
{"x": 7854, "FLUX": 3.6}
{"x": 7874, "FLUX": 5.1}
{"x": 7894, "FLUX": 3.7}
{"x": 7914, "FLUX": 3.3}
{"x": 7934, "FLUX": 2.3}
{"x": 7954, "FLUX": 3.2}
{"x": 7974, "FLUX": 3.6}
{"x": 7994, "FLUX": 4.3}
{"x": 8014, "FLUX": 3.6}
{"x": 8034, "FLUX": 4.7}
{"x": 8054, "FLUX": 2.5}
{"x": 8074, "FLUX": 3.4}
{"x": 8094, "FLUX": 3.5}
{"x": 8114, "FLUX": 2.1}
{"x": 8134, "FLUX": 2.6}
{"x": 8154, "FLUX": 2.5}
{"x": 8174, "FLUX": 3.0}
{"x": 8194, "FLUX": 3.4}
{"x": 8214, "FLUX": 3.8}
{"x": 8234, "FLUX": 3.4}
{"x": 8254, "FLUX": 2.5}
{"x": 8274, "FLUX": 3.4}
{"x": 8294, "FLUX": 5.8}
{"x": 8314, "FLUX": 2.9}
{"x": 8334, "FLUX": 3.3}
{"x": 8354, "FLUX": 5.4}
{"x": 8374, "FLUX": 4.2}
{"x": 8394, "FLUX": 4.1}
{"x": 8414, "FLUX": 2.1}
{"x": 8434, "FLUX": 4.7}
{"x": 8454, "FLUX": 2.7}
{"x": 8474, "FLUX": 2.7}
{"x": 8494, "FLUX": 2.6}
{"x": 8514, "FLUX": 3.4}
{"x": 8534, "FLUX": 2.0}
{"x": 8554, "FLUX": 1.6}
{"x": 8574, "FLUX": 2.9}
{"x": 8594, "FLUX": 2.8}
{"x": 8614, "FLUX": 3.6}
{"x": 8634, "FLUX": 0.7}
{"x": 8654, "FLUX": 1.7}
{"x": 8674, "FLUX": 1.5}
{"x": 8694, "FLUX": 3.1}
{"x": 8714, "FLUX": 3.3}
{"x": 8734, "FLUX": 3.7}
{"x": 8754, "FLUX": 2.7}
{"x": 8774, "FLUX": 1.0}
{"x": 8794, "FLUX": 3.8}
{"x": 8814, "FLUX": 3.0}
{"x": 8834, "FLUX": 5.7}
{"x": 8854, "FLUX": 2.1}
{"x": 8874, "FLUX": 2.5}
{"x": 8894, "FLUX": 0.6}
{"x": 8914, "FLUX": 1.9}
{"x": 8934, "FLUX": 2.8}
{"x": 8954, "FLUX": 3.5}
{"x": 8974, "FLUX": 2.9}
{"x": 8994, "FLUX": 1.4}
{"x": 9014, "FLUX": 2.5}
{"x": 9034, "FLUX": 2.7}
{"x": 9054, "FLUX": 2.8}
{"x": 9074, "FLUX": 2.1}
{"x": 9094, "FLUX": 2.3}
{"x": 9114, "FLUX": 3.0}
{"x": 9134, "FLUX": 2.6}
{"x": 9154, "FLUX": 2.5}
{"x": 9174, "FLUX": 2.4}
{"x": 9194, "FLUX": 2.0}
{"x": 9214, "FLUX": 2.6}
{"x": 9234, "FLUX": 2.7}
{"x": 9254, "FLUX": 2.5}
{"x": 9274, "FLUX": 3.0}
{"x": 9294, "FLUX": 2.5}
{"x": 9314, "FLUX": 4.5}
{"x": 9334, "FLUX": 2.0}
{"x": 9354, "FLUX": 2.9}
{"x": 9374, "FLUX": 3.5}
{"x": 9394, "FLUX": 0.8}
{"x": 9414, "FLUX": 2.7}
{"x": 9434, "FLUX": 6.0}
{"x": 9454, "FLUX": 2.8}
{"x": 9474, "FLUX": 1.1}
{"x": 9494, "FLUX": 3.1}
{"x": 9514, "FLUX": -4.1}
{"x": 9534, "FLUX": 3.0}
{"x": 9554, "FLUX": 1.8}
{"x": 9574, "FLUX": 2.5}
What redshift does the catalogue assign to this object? 0.155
